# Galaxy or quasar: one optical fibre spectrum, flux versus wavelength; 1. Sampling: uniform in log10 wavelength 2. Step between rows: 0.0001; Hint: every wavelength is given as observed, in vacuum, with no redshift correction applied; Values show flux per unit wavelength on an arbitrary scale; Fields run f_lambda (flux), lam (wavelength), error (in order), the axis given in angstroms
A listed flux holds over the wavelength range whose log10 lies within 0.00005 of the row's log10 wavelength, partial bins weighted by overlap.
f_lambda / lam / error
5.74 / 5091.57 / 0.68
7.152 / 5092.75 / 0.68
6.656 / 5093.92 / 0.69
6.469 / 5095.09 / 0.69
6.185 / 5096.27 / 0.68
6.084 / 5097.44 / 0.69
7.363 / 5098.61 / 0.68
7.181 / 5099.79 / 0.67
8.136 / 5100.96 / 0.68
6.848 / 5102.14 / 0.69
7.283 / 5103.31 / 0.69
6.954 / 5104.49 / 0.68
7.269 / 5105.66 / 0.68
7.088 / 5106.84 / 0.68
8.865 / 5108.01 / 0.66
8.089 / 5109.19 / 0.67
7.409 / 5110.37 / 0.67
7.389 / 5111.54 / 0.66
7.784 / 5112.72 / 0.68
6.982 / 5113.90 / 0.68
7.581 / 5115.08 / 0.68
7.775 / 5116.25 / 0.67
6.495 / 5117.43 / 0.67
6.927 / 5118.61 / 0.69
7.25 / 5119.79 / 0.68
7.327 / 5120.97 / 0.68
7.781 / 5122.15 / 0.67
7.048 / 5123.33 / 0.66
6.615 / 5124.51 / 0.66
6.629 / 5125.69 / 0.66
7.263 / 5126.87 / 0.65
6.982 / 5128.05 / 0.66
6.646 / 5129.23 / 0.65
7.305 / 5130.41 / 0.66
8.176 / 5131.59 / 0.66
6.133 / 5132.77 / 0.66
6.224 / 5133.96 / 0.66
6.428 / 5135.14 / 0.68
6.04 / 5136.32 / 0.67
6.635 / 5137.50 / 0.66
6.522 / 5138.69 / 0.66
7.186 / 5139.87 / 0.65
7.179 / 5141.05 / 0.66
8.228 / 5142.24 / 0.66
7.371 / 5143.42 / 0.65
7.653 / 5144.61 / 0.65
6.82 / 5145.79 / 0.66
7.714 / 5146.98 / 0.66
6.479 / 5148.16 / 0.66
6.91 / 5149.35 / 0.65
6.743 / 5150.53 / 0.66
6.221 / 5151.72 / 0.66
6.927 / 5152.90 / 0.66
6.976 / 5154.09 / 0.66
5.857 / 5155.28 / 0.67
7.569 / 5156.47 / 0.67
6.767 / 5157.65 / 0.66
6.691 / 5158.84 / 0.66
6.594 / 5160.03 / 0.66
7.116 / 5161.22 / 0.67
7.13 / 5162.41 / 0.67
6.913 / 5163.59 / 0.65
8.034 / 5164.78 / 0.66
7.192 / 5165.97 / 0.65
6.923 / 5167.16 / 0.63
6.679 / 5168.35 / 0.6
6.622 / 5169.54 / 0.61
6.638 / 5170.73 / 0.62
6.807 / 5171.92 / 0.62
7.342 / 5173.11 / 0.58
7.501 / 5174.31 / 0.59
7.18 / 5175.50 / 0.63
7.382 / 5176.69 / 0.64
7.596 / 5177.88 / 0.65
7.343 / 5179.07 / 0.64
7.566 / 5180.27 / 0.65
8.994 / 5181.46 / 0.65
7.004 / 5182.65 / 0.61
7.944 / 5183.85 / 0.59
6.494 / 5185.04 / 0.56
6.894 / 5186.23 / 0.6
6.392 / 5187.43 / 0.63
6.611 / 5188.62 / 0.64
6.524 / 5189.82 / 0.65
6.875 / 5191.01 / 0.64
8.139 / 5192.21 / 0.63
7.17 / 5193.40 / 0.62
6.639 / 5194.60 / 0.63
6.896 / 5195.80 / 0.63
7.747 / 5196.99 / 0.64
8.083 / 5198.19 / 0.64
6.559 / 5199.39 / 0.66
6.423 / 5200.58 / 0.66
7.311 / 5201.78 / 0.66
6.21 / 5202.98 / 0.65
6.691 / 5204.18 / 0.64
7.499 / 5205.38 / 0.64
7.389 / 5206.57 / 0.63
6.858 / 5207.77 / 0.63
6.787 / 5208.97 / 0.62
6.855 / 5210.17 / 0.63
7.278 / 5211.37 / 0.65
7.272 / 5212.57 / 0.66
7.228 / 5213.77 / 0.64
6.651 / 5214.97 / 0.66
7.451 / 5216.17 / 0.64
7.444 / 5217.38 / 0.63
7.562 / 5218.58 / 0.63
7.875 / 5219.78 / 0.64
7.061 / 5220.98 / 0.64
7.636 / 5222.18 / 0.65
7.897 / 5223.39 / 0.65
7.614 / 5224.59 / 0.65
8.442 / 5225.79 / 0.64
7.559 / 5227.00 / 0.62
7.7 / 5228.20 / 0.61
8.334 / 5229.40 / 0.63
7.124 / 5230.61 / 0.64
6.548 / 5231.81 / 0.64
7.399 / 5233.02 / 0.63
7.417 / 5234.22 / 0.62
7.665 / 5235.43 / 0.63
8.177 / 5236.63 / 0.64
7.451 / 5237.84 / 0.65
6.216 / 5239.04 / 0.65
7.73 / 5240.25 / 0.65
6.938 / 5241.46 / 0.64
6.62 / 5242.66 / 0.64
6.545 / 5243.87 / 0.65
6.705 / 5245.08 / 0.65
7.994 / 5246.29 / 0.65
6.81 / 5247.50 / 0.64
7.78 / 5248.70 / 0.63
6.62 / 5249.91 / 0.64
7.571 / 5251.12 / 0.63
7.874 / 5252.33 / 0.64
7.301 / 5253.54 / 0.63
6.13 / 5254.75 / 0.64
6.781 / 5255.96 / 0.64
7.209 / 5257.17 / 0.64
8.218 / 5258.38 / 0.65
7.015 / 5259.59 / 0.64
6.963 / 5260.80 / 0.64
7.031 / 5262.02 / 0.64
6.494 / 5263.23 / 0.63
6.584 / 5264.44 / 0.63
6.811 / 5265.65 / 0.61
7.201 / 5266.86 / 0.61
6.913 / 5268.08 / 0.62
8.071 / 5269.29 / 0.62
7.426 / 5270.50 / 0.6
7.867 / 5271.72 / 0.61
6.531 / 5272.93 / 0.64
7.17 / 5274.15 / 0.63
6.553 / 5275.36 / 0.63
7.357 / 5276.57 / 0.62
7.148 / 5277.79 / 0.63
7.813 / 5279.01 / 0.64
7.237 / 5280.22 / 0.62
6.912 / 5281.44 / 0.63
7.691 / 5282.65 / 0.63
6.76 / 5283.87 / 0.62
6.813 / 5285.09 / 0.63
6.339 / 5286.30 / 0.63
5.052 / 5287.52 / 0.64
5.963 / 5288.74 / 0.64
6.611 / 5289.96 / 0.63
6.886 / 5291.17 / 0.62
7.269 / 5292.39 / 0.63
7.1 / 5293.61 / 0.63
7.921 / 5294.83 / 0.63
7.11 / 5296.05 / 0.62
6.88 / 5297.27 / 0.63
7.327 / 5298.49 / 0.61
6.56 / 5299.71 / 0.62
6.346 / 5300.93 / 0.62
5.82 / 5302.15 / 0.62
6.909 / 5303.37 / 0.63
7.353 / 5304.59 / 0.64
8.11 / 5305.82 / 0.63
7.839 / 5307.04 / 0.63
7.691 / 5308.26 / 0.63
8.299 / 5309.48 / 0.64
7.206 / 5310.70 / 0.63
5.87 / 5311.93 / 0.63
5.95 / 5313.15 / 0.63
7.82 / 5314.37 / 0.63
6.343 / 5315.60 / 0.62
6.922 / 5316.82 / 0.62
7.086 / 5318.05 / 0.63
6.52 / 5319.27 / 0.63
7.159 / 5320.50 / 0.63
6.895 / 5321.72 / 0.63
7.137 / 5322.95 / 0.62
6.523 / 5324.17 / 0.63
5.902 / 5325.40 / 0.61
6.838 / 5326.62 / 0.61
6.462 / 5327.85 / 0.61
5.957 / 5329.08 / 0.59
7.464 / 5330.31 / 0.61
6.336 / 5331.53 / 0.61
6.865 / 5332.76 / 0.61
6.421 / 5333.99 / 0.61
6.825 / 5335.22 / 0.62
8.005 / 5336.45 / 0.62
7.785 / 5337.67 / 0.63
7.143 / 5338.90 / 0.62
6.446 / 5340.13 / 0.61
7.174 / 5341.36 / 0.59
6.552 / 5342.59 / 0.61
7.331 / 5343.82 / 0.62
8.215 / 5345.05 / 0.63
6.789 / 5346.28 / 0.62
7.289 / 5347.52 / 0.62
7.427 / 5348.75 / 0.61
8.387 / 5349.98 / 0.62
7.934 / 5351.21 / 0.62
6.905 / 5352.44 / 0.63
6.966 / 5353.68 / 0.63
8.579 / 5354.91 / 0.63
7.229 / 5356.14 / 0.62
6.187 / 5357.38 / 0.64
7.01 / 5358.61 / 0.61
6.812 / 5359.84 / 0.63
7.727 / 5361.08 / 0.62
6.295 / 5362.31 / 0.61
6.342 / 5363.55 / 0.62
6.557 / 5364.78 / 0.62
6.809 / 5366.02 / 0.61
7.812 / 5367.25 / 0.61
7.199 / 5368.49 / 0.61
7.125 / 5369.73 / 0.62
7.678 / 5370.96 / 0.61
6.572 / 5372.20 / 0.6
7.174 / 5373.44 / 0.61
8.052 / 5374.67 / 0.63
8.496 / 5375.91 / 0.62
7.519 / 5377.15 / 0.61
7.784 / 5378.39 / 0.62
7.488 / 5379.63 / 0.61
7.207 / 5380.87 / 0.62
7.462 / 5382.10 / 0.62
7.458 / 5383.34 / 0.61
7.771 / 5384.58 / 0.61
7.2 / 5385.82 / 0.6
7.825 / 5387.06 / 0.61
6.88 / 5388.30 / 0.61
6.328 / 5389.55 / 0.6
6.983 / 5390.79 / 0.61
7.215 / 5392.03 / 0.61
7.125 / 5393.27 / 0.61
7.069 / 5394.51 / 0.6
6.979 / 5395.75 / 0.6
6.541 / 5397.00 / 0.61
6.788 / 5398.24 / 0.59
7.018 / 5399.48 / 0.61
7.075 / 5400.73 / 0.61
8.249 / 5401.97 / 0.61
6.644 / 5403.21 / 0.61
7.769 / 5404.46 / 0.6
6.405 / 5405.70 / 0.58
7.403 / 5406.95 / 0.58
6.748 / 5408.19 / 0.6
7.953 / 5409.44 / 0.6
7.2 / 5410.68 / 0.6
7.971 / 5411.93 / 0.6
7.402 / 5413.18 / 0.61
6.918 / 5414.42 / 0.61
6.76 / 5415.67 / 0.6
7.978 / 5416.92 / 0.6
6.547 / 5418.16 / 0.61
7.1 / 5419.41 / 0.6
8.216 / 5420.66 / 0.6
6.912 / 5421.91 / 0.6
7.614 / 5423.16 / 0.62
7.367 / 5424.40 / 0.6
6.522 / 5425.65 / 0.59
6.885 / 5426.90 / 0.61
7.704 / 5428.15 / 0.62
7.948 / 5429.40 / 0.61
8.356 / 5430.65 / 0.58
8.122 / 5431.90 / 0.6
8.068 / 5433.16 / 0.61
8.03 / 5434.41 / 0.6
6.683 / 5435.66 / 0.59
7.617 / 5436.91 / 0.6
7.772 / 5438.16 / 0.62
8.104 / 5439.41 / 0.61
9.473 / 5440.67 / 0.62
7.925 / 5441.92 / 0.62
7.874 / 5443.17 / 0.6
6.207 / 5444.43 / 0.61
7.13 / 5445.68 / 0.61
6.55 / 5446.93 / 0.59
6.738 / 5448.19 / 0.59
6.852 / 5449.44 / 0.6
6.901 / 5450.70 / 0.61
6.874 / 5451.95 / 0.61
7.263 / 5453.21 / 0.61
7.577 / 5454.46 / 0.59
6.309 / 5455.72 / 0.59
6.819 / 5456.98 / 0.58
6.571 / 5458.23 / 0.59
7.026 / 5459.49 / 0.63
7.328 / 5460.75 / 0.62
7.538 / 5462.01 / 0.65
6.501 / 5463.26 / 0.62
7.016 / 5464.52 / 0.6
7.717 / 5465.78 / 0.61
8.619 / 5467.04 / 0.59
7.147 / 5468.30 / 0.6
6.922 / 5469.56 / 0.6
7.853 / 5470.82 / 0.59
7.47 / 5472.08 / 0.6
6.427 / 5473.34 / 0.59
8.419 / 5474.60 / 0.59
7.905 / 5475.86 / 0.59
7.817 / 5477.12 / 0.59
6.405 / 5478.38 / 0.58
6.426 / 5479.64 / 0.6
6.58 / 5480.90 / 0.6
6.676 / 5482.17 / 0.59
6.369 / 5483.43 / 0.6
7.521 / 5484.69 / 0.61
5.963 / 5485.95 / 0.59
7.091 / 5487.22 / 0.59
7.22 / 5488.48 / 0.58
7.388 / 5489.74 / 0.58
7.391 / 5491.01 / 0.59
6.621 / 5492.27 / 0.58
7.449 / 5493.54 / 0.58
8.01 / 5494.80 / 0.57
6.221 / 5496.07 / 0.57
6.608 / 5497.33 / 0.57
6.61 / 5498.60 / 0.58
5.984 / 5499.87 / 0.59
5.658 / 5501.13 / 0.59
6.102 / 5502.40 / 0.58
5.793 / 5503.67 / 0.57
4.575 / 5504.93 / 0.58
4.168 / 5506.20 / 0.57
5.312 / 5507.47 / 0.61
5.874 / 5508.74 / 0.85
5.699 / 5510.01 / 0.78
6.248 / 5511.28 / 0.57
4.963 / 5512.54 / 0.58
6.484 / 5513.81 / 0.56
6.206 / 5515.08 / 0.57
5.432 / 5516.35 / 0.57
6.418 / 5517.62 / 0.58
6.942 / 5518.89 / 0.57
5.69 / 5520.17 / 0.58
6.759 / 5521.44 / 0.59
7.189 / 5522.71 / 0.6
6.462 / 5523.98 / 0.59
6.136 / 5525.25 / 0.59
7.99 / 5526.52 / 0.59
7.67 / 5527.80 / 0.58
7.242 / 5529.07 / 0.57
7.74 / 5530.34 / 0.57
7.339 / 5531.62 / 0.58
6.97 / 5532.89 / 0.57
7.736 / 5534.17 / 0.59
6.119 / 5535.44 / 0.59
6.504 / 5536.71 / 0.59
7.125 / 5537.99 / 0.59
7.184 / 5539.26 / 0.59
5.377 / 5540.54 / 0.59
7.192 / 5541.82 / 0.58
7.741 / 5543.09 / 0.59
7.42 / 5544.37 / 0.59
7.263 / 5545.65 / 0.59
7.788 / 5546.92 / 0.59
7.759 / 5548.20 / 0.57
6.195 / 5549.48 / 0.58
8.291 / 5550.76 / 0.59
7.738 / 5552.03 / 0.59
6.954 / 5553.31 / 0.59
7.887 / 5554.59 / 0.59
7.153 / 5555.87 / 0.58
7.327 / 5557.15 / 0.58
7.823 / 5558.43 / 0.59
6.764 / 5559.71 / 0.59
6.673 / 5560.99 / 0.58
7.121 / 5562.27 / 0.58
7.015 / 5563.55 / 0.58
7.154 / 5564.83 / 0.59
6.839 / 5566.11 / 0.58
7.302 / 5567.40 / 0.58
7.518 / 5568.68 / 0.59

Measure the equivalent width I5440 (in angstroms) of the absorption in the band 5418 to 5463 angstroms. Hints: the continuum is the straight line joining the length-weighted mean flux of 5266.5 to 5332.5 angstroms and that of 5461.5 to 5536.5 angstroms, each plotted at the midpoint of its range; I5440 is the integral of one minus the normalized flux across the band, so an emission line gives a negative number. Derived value -3.7 angstroms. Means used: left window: 6.95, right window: 6.72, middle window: 7.35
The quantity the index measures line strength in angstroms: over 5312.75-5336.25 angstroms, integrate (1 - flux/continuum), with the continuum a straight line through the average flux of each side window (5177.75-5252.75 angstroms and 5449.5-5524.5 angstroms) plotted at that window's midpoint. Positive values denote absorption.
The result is 1.0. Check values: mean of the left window 7.26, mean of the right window 6.69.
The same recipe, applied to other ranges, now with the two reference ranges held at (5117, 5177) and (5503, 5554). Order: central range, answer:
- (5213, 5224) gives -0.8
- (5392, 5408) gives -0.8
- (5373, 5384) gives -1.4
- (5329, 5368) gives -1.9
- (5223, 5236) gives -1.3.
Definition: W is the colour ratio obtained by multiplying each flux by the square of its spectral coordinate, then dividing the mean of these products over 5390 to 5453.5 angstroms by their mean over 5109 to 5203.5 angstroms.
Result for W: 1.1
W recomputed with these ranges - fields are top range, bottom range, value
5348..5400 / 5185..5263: 1.06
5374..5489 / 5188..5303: 1.10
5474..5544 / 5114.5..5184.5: 1.07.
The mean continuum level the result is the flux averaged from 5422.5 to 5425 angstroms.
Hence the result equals 7.51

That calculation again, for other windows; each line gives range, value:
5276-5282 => 7.29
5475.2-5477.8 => 7.85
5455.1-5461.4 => 6.81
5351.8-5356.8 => 7.41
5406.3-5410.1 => 7.36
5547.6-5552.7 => 7.49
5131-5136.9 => 6.6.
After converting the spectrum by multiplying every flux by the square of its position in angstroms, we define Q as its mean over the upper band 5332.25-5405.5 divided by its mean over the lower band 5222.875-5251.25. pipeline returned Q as 1.0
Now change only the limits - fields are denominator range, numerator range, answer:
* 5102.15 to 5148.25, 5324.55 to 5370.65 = 1.07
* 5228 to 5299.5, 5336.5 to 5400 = 1.06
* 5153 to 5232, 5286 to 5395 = 1.04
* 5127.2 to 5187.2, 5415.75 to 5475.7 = 1.17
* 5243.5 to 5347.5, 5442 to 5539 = 1.04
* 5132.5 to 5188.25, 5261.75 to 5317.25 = 1.05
